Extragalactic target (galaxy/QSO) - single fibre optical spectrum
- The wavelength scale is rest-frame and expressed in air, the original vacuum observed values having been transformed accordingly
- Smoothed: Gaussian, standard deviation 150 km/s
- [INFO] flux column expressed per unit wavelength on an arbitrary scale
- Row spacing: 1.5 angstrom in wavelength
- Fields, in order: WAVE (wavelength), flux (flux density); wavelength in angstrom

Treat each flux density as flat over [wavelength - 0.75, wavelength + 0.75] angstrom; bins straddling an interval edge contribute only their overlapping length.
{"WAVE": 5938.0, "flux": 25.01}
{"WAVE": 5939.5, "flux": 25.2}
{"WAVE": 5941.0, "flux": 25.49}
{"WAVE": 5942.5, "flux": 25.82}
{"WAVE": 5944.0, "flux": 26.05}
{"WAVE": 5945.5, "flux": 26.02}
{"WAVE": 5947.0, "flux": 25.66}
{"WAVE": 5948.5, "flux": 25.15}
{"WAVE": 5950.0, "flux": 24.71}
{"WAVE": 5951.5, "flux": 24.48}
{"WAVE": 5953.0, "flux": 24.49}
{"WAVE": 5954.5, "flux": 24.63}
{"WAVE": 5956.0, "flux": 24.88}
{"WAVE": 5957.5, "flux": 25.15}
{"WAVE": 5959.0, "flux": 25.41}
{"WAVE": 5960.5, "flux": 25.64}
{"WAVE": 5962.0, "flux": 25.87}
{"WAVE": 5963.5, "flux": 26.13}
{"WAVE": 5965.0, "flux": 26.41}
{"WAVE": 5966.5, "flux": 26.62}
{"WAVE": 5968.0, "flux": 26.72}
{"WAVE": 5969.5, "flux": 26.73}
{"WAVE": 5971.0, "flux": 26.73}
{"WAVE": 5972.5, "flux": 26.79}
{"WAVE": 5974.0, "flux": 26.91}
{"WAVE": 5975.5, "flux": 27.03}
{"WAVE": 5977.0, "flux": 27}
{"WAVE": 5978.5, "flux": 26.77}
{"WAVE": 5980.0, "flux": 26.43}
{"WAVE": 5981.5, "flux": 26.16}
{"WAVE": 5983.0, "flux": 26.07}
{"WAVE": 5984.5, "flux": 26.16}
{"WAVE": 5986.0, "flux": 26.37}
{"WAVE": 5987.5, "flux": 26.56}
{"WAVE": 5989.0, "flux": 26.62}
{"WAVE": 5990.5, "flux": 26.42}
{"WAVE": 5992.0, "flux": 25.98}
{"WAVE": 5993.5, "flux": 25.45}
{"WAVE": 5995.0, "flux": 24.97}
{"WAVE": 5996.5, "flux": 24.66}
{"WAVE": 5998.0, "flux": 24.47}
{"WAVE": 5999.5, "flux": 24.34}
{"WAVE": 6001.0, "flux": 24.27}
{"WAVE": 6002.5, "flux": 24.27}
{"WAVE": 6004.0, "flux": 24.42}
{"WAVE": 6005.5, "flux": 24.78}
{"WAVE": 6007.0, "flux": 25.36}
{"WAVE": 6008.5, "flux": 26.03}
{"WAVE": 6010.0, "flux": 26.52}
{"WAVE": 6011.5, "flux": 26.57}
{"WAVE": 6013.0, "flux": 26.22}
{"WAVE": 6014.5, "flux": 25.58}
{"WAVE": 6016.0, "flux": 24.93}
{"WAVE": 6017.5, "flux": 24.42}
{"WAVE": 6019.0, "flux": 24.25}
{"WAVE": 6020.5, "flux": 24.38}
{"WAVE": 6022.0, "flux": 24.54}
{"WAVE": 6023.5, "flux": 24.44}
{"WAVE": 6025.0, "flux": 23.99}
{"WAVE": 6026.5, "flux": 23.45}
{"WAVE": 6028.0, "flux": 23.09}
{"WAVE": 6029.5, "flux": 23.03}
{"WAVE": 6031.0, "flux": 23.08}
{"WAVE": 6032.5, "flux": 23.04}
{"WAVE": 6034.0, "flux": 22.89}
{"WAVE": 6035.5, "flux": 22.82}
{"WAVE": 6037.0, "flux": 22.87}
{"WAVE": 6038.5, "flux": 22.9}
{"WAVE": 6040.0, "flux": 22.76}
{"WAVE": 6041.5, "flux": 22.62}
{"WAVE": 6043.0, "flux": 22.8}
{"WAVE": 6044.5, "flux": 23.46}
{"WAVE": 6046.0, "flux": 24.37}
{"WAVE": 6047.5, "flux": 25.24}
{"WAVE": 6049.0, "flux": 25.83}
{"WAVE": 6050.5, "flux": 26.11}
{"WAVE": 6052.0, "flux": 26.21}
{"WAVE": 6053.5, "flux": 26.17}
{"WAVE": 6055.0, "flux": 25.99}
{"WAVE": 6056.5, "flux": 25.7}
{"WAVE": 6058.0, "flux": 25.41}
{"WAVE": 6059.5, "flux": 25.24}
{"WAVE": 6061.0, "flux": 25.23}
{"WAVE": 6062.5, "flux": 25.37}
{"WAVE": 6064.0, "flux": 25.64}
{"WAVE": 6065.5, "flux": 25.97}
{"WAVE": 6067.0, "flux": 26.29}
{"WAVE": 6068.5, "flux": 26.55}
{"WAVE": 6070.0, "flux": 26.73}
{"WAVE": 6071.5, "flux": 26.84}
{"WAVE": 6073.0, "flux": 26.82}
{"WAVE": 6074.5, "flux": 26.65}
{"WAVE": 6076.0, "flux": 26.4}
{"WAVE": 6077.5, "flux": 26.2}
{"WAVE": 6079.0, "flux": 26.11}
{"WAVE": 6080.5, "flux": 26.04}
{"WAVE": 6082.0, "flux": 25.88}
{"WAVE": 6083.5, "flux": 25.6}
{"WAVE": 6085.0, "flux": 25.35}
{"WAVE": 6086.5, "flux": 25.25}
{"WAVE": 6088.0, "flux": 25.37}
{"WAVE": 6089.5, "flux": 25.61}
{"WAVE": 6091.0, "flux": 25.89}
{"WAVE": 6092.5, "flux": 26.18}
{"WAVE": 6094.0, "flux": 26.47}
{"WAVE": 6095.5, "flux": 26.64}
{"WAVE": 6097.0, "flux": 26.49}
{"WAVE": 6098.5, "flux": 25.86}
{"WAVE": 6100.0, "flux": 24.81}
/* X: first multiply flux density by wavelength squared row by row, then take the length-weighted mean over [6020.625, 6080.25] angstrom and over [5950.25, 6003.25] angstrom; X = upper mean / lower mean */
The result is 1.0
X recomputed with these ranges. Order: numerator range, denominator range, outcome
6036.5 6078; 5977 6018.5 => 1.01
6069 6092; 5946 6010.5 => 1.05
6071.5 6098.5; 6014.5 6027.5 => 1.09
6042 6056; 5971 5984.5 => 0.97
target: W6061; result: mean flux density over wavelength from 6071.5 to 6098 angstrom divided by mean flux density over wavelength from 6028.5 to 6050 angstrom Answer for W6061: 1.11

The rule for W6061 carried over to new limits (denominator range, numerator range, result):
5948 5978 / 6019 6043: 0.90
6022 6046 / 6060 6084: 1.13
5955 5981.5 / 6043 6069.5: 0.97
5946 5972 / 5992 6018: 0.98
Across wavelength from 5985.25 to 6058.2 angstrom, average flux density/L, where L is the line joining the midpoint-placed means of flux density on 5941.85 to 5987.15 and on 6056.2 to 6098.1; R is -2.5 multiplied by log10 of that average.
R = 0.06 mag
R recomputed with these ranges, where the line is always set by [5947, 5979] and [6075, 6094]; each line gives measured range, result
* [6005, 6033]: 0.05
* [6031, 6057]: 0.07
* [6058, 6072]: 0.00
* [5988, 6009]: 0.03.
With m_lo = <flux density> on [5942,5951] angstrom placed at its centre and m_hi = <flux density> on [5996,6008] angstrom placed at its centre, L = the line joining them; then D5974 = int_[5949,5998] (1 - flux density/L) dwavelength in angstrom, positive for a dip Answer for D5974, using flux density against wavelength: -1.7 angstrom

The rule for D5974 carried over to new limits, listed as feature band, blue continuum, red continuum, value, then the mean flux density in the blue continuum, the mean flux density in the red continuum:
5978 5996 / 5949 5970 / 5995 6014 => -0.6 angstrom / 25.5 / 25.2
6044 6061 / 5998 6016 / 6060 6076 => 0.3 angstrom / 25.3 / 26.2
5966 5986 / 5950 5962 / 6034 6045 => -1.7 angstrom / 25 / 22.9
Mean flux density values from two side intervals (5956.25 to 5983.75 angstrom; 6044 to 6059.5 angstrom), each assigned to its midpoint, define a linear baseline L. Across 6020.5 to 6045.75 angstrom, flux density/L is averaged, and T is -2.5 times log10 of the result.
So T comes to 0.11 mag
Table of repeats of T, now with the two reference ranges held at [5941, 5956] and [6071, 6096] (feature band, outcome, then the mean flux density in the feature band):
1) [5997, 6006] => 0.05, 24.4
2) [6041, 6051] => 0.06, 24.3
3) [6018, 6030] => 0.08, 23.9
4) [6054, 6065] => 0.02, 25.5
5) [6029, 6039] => 0.13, 22.9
